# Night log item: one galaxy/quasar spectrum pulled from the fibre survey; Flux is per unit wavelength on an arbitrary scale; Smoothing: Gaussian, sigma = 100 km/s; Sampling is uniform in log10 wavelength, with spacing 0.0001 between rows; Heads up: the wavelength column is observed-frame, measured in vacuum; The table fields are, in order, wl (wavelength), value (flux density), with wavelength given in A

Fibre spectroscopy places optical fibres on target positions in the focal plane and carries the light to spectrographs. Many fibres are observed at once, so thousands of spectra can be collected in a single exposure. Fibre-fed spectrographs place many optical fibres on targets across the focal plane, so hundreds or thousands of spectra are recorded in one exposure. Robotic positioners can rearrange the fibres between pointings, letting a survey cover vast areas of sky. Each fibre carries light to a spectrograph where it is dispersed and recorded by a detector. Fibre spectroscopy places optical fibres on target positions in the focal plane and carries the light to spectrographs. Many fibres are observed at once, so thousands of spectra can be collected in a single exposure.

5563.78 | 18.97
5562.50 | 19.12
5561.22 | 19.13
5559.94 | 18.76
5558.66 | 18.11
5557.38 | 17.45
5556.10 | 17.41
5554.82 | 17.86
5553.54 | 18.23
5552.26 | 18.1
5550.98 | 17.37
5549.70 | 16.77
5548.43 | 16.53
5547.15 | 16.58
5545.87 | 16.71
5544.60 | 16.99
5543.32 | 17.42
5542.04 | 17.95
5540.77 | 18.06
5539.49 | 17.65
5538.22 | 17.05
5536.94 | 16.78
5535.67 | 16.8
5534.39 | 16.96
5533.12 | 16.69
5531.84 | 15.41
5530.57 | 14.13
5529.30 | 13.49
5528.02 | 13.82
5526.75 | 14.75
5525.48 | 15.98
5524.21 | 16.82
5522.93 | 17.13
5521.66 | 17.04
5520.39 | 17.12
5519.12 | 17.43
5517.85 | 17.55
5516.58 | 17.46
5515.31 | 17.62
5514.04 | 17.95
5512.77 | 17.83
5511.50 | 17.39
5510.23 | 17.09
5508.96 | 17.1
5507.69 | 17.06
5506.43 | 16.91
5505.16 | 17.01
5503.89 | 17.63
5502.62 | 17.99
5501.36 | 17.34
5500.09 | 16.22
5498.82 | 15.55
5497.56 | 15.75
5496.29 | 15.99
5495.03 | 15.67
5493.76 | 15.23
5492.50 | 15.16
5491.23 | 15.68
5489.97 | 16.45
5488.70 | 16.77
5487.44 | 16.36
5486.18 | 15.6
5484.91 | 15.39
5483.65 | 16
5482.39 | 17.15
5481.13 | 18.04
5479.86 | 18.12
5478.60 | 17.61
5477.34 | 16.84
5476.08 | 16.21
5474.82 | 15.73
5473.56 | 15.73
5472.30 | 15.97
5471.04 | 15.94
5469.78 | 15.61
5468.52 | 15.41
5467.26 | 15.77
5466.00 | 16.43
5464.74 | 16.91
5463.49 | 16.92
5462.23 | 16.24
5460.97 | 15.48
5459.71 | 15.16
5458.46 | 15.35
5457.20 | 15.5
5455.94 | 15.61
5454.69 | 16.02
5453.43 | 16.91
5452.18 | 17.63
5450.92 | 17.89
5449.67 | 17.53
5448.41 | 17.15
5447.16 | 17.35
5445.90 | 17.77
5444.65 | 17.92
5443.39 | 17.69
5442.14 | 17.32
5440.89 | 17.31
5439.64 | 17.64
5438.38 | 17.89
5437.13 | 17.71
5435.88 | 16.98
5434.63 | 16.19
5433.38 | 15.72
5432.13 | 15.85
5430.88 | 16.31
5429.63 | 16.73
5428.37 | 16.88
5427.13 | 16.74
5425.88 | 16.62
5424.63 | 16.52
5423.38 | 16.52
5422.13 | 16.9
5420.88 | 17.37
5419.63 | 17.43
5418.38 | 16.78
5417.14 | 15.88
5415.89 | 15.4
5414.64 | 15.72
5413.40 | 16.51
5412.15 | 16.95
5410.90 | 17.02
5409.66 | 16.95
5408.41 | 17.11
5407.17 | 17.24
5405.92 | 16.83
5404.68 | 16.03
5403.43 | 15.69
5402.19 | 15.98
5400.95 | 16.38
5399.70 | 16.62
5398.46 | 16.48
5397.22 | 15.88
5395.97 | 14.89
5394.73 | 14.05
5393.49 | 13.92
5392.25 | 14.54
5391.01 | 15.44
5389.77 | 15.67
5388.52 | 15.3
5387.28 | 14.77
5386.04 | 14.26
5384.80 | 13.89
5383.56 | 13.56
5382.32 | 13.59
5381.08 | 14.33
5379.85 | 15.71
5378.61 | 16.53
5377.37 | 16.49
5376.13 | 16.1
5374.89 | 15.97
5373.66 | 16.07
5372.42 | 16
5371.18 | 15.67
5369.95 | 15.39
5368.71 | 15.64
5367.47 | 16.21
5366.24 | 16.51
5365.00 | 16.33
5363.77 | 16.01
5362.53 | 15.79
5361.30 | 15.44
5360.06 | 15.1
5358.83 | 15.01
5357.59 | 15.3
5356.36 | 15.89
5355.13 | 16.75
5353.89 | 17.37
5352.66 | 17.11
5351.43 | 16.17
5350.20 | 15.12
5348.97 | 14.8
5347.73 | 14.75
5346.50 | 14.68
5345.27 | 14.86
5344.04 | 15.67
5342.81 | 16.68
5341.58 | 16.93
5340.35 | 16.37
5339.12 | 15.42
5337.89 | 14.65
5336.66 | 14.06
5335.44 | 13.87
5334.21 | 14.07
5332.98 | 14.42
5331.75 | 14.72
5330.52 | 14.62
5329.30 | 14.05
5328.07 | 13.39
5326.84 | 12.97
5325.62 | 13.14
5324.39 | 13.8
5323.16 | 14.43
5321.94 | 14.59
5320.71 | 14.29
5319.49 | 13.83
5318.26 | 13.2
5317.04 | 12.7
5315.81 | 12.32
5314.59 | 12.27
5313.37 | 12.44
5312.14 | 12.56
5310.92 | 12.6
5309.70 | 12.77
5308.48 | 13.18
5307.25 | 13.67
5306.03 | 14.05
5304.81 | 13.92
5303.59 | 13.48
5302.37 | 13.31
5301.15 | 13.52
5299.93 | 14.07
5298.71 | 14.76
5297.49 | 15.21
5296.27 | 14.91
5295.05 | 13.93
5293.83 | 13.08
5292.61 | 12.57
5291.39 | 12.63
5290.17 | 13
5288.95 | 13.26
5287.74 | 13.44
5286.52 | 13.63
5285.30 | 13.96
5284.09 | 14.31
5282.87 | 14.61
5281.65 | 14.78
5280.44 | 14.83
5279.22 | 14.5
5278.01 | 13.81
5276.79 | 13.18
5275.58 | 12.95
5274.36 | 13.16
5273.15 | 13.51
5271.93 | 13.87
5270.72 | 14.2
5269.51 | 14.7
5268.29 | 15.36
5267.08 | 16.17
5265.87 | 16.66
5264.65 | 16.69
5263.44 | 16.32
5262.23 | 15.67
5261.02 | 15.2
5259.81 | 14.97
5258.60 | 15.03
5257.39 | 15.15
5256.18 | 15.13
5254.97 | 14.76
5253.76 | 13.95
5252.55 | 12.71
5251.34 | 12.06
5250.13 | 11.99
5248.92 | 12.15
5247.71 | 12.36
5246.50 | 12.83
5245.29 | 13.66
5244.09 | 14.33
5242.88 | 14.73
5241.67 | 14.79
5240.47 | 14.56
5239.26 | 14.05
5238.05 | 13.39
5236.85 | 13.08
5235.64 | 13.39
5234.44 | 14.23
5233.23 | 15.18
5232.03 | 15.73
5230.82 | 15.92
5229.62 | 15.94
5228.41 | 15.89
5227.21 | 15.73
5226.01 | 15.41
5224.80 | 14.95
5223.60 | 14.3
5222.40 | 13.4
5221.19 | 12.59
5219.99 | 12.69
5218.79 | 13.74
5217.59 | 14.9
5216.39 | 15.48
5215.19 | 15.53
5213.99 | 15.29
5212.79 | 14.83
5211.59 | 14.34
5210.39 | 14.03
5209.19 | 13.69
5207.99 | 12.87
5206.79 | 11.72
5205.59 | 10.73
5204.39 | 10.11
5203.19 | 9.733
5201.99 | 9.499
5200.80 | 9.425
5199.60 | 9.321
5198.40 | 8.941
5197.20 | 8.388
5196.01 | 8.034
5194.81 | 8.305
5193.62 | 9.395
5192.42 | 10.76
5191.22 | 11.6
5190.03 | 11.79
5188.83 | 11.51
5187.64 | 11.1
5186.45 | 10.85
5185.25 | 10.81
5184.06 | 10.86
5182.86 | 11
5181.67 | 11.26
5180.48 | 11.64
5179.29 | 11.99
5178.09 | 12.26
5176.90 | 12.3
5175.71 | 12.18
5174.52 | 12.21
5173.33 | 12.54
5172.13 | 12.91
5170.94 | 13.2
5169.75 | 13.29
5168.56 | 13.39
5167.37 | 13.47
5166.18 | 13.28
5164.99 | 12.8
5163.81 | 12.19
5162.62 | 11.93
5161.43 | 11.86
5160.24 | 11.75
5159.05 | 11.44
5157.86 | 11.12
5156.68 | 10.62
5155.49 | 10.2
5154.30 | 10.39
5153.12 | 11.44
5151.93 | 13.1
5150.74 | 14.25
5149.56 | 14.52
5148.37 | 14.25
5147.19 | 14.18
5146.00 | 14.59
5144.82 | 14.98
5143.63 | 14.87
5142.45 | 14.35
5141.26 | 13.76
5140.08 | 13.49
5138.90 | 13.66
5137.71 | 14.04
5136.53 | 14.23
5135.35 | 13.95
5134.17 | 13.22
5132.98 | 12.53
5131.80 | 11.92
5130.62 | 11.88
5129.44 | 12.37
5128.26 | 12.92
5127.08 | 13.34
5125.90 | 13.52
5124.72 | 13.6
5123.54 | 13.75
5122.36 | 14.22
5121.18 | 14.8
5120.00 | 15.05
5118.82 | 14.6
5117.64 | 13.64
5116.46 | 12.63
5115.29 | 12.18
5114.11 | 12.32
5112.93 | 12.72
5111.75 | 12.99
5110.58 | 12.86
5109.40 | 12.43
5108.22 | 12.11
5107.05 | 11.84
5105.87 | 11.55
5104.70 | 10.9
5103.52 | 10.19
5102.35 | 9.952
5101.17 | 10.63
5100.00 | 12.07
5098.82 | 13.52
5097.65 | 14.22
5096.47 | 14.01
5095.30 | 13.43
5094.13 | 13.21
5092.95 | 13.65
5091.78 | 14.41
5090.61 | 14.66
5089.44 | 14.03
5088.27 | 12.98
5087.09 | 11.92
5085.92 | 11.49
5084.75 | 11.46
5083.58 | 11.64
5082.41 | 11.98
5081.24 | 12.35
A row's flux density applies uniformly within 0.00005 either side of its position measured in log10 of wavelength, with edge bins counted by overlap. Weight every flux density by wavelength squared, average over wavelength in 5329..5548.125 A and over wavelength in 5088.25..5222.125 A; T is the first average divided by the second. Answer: 1.44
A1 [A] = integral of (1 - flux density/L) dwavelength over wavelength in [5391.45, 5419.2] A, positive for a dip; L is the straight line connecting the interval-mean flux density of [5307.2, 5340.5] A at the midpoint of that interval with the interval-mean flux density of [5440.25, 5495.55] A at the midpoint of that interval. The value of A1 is -1.4 A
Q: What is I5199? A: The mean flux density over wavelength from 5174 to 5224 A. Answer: 11.8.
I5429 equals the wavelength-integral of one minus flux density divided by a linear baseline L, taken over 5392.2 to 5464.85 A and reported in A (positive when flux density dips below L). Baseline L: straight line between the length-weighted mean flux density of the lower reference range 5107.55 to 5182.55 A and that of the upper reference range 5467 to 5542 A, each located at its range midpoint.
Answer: -3.6 A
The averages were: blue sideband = 12.9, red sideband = 16.5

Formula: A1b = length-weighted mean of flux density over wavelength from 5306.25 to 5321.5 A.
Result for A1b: 13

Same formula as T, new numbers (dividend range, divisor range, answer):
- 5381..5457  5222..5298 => 1.21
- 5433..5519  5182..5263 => 1.41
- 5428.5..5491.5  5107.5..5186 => 1.45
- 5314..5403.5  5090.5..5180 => 1.27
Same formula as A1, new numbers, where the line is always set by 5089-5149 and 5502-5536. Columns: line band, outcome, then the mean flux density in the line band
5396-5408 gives -0.5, 16.3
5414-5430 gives -0.8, 16.6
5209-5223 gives -0.2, 14.2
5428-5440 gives -0.6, 16.8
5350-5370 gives -0.9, 16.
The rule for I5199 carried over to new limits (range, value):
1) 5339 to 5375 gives 15.8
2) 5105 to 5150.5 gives 13.4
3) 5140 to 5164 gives 12.8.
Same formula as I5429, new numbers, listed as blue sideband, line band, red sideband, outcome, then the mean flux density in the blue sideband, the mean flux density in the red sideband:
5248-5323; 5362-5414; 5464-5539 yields -2.1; 13.9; 16.5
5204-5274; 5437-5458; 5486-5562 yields -1.4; 14.3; 16.8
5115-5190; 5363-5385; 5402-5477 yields 0.2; 12.8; 16.6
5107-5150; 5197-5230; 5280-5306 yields 1.6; 13.5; 13.9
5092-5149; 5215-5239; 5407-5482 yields -0.4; 13.2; 16.7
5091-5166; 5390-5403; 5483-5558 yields 0.1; 12.9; 16.7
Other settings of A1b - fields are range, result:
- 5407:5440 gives 16.7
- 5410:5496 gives 16.5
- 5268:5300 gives 13.9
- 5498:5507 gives 16.9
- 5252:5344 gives 14.2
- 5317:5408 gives 15.2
